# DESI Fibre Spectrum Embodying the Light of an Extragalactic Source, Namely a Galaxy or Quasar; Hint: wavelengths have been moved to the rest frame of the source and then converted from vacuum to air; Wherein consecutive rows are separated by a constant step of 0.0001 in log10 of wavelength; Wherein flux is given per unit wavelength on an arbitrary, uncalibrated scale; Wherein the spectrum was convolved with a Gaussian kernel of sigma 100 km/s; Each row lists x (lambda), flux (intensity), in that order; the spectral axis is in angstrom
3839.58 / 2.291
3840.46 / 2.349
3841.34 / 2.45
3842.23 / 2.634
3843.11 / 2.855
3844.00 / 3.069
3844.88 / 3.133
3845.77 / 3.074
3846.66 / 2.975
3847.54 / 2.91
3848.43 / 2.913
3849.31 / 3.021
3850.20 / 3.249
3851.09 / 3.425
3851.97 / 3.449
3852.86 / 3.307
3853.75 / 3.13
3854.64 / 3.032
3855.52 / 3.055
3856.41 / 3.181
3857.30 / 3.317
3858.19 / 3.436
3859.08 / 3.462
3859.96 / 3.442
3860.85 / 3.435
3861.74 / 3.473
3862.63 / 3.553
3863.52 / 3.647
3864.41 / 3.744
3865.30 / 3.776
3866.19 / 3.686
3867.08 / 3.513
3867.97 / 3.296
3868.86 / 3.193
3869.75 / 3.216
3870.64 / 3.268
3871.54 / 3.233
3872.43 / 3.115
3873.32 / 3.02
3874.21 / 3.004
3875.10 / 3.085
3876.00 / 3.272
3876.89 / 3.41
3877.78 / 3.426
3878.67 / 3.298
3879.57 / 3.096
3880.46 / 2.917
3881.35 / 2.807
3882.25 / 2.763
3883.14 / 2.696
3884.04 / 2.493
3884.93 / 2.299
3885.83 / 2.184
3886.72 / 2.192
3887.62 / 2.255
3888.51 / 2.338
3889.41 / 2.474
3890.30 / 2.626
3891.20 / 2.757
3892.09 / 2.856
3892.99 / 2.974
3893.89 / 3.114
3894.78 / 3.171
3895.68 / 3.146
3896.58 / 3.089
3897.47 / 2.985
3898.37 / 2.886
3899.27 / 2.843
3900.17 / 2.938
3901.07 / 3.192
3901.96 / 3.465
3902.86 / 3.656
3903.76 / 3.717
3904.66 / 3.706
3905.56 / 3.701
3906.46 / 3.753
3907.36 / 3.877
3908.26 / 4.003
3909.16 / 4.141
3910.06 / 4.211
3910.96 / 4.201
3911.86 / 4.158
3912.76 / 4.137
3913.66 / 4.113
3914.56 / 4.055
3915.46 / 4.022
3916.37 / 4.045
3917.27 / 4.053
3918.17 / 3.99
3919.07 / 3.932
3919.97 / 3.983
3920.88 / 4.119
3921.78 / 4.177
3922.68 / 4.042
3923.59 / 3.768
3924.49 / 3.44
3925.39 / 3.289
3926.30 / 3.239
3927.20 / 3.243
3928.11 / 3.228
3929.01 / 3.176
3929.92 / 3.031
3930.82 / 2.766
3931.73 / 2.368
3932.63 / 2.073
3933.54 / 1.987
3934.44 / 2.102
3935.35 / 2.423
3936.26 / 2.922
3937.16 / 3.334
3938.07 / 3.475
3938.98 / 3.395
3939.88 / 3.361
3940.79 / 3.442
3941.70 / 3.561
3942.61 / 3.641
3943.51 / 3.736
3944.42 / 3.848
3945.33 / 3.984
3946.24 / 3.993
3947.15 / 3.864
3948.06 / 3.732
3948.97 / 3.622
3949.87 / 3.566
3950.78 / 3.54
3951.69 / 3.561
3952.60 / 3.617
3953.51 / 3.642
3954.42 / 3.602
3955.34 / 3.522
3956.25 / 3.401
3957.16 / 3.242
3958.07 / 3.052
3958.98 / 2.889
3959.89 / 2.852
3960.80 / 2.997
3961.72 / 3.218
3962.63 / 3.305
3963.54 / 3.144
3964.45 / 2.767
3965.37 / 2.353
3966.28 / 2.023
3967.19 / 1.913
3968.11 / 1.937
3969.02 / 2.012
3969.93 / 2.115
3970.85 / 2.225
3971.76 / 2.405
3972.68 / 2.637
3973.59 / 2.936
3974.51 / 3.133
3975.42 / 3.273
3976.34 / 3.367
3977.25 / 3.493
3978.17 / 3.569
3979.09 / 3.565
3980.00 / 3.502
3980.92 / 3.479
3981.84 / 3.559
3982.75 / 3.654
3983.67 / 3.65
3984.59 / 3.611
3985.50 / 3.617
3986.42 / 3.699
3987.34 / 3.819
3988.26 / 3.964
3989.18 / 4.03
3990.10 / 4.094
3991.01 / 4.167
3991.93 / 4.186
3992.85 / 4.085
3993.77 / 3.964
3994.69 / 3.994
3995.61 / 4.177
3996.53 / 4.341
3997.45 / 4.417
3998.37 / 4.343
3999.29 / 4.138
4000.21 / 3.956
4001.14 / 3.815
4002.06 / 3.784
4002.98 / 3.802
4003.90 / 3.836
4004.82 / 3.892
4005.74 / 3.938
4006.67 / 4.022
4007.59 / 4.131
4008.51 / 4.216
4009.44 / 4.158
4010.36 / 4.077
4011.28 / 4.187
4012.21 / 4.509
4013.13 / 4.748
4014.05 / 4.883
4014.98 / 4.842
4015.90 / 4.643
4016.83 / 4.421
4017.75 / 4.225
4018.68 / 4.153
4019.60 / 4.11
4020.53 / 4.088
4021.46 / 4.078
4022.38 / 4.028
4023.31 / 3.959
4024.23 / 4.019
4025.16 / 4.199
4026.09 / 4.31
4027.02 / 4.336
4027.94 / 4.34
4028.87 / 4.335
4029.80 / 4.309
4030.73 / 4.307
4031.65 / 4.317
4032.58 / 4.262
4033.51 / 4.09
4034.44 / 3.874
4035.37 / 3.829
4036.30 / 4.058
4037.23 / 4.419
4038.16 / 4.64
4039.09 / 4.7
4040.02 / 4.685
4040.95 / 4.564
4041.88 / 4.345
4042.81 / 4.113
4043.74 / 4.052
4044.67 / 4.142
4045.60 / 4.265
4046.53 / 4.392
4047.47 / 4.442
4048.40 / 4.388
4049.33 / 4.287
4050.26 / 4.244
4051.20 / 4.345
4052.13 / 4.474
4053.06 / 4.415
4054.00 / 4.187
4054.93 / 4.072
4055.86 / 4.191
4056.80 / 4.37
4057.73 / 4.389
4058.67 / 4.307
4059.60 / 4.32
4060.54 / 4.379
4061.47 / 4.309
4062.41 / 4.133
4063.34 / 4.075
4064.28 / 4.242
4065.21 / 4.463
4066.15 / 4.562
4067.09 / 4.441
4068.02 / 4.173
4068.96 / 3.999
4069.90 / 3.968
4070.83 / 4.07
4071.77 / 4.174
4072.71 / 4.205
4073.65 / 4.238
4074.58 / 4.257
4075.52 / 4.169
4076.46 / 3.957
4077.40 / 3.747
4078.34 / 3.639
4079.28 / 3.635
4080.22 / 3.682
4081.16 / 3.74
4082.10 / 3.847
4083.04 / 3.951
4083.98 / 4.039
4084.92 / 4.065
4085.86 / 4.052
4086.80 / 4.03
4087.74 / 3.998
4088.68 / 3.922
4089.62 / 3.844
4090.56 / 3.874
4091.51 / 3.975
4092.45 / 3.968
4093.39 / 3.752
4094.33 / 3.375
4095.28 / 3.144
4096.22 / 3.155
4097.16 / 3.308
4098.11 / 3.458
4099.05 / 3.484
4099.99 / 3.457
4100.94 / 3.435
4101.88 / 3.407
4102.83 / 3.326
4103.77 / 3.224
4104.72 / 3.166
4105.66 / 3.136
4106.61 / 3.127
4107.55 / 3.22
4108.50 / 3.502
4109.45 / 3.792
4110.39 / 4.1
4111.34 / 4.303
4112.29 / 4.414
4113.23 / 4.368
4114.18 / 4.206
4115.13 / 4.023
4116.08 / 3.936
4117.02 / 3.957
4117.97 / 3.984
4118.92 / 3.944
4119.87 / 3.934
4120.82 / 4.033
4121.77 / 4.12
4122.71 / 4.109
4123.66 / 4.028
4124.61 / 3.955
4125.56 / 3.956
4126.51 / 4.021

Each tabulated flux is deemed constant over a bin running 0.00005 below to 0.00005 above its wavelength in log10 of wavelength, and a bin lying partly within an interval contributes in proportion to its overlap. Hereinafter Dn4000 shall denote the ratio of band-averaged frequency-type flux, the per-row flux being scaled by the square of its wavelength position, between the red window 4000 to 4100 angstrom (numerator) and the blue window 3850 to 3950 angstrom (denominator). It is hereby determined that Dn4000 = 1.34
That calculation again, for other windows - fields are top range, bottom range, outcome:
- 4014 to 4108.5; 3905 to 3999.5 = 1.23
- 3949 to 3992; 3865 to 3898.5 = 1.14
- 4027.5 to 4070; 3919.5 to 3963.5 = 1.36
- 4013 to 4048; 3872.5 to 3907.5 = 1.53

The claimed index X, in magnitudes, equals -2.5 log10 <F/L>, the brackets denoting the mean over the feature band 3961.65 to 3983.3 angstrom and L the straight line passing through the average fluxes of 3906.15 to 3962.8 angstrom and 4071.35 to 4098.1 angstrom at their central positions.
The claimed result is 0.23 mag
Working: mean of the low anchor 3.51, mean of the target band 2.9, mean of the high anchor 3.84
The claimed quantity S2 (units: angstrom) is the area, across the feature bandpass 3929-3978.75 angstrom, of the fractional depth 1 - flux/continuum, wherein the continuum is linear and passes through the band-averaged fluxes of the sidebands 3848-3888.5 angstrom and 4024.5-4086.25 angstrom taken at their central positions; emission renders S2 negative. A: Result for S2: 7.53 angstrom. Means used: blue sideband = 3.14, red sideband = 4.2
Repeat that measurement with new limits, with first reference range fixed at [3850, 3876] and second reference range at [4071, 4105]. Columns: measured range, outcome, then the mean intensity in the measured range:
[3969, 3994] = 0.8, 3.44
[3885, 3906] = 2.7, 2.96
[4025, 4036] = -1.7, 4.21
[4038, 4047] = -1.8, 4.38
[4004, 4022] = -3.3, 4.27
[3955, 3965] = 1.1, 3.12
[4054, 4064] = -1.5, 4.25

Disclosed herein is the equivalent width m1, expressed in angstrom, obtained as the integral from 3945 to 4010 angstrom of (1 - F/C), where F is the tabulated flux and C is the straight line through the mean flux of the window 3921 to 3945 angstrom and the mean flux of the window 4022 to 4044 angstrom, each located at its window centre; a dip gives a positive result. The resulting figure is 3.3 angstrom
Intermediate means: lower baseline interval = 3.21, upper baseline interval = 4.26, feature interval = 3.5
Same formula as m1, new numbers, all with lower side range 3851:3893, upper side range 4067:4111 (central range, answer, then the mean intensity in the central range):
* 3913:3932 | -2.32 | 3.64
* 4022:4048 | -4.93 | 4.26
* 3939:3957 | -1.68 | 3.63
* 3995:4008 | -2.09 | 4.04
